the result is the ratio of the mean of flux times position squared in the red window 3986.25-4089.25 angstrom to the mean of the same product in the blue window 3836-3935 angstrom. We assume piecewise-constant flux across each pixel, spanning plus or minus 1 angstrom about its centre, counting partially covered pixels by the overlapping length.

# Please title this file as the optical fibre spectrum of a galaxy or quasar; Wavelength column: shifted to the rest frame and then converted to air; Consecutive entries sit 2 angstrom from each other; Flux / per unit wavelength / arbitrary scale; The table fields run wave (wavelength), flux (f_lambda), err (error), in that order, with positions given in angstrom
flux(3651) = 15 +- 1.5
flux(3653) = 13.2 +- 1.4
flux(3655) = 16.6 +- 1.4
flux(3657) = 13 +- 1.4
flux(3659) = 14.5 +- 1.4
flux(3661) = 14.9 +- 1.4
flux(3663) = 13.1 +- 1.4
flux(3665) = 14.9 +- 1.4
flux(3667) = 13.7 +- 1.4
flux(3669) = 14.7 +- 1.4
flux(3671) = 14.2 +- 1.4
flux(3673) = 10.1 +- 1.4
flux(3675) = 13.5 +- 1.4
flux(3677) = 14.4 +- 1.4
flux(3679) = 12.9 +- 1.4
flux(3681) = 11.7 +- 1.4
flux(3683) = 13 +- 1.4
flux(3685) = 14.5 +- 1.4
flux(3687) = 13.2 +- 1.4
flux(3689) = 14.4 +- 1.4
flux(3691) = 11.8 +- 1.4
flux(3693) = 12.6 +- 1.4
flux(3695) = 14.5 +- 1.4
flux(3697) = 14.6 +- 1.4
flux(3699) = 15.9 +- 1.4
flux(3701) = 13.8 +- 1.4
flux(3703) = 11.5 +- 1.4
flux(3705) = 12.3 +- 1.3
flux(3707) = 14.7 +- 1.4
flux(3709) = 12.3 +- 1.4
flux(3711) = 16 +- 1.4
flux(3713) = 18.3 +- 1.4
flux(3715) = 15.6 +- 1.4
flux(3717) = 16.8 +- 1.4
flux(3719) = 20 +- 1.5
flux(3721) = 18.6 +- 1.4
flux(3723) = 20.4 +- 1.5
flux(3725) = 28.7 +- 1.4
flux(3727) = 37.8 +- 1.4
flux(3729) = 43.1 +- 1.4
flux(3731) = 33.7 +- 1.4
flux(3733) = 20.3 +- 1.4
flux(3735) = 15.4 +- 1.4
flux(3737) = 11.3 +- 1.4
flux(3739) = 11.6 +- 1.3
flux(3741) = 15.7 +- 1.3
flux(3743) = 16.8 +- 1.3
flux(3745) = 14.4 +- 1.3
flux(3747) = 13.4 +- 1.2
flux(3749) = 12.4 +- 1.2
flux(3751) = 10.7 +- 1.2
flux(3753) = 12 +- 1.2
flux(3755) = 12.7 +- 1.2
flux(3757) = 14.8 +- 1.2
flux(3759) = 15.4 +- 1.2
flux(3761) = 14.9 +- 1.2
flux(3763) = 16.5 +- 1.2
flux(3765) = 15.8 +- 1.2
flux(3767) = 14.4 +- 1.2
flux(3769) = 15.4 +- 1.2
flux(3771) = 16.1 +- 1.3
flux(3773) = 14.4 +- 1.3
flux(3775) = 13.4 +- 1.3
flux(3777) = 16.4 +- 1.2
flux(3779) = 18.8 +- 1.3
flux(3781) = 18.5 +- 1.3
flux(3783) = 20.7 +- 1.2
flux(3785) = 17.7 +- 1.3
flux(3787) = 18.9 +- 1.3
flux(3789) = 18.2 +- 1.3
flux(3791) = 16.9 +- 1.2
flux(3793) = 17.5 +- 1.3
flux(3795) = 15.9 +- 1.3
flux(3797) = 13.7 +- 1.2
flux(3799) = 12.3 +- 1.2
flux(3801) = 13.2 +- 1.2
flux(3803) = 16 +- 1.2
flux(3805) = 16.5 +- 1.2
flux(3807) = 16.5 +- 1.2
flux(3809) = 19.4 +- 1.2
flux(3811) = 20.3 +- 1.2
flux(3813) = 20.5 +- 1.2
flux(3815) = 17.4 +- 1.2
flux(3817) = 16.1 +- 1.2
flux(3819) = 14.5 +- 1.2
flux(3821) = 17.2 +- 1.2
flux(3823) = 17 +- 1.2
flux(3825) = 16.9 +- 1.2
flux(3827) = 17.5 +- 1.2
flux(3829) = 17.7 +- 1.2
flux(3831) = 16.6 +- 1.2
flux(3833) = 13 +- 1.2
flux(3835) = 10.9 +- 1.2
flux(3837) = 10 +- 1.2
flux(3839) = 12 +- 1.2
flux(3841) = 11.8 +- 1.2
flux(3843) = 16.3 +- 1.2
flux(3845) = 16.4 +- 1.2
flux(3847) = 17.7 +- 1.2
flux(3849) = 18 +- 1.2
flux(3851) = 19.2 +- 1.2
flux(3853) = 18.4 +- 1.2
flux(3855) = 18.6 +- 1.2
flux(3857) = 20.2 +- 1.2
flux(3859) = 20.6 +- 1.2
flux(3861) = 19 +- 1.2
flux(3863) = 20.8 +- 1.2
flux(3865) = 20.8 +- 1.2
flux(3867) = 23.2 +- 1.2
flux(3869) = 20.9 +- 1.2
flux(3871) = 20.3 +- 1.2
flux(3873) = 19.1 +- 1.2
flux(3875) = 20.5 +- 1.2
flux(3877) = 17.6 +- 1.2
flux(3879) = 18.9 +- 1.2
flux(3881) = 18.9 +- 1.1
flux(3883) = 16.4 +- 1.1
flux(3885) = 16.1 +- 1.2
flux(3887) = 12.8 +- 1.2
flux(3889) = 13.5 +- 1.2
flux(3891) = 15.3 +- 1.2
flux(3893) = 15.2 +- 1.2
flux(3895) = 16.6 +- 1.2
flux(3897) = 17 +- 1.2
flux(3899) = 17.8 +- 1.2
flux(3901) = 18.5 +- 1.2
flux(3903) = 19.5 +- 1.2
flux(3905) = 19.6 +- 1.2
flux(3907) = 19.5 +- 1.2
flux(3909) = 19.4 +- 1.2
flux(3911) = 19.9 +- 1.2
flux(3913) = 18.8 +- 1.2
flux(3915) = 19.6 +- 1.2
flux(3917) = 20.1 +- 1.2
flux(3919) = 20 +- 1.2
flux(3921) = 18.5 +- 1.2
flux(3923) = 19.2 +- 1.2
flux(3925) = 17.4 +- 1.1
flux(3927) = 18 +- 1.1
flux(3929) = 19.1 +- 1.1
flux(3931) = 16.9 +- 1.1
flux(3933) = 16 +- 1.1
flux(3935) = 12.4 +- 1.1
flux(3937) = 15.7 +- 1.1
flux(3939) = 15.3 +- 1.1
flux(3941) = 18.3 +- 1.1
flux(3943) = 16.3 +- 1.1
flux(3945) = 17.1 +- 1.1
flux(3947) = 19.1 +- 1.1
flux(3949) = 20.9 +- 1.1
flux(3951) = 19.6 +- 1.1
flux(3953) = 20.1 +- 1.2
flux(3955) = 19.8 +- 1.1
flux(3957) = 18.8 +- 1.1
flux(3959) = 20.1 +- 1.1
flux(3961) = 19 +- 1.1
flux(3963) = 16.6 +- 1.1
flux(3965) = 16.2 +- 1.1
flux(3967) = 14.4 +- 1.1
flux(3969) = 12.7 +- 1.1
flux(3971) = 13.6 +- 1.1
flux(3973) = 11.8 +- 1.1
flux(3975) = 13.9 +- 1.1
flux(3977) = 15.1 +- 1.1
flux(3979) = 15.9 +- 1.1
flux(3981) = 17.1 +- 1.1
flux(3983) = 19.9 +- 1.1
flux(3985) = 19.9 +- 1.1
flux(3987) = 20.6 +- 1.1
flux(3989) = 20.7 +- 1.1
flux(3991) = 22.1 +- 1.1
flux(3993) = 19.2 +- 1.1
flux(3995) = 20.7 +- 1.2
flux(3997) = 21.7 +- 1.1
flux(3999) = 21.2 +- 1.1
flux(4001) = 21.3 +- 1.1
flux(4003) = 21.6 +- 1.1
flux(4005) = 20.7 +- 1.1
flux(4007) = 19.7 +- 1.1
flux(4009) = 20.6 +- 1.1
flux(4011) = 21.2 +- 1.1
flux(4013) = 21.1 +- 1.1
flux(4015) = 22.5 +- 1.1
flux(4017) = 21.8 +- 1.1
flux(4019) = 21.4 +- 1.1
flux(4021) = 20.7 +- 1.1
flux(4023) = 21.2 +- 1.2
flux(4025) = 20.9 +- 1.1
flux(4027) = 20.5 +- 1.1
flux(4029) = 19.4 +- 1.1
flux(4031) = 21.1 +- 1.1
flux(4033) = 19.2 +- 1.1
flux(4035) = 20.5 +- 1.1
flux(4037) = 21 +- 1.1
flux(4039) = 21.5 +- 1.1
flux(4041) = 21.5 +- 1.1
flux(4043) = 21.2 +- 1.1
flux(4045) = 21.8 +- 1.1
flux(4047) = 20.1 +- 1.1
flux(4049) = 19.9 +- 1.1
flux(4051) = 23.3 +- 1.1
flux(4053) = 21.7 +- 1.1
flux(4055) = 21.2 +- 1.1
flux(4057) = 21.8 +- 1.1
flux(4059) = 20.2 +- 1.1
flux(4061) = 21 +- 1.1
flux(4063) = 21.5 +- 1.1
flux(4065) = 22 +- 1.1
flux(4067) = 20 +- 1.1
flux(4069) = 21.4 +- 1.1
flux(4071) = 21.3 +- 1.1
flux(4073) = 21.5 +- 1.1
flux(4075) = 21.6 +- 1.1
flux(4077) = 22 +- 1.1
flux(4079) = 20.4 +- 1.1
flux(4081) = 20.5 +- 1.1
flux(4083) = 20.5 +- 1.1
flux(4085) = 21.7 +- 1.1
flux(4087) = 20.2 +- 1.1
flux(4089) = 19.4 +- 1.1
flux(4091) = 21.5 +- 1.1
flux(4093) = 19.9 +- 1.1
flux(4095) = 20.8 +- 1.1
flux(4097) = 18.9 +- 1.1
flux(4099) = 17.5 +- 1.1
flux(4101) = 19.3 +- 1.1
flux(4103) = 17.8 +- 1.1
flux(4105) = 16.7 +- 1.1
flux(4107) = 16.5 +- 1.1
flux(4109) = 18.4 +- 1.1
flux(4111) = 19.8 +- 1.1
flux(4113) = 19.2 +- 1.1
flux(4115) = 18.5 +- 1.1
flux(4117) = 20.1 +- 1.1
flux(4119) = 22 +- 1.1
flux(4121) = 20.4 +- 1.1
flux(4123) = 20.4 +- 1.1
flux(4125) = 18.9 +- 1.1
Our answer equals 1.27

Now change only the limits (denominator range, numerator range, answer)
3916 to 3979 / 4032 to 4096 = 1.30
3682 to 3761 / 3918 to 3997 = 1.19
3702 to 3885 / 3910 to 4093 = 1.26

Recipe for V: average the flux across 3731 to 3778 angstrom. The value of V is 14.9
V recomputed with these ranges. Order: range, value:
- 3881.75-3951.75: 17.6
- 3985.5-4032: 20.9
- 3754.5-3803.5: 16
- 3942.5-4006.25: 18.4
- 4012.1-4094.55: 21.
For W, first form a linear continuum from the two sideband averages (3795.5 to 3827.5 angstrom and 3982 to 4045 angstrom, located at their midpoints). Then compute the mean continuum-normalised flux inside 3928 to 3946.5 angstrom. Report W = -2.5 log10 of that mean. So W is 0.17 mag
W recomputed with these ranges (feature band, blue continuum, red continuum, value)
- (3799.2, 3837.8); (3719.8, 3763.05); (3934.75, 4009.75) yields 0.152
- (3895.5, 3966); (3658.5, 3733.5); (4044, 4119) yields 0.039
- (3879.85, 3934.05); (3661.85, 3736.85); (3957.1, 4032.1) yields 0.042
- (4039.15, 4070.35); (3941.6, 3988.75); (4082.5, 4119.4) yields -0.140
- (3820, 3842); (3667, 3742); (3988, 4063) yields 0.255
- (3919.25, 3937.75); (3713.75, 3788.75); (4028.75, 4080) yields 0.154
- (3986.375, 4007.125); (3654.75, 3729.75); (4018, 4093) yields -0.038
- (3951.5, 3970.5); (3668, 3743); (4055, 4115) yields 0.093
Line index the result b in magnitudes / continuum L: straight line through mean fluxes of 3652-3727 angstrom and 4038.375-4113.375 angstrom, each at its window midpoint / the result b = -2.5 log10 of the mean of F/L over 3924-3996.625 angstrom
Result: 0.08 mag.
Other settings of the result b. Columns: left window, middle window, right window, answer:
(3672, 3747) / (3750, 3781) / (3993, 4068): 0.181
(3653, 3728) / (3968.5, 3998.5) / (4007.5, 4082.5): 0.134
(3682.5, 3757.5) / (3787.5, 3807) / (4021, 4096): 0.135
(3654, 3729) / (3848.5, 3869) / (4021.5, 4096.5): -0.102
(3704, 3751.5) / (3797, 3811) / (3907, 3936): 0.175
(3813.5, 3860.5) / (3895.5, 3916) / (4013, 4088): -0.061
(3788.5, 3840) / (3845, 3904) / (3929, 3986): -0.124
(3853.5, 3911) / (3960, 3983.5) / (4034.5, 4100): 0.263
